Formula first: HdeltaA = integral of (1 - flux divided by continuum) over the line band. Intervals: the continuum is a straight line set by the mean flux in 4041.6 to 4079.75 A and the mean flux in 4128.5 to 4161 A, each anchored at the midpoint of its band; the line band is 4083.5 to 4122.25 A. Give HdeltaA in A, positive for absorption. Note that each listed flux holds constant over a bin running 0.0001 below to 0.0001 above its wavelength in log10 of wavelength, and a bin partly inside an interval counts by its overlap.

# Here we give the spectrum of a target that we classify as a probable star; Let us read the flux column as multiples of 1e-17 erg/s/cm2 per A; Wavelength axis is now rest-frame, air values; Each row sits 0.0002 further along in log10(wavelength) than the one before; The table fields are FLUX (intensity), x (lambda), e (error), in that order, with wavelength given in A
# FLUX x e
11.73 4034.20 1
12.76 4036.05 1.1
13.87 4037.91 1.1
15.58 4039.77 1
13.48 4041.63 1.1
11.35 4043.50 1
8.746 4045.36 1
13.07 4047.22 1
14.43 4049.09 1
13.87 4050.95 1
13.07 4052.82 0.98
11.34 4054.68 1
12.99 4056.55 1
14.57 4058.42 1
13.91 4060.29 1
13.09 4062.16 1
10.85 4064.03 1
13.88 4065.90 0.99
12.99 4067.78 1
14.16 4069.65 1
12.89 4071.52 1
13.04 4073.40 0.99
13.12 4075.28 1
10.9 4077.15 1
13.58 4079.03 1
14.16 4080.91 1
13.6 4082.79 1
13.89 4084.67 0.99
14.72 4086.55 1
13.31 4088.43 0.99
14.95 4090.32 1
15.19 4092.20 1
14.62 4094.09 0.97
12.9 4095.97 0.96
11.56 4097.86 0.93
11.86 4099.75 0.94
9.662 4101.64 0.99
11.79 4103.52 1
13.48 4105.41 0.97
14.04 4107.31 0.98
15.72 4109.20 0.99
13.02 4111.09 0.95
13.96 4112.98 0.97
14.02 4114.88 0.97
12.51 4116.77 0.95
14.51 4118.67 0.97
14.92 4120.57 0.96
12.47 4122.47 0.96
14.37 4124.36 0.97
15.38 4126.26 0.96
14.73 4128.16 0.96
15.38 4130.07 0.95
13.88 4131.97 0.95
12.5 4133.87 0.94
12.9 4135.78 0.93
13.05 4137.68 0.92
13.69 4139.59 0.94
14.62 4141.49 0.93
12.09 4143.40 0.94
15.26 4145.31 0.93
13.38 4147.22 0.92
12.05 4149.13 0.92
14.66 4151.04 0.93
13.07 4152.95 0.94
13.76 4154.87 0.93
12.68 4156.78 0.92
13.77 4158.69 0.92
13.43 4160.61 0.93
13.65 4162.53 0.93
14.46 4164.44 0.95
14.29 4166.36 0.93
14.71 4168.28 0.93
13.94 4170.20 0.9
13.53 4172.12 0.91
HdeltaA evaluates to -1.0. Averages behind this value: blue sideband 12.8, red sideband 13.6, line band 13.5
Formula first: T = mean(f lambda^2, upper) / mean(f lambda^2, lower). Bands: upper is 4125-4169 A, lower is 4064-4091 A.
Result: 1.06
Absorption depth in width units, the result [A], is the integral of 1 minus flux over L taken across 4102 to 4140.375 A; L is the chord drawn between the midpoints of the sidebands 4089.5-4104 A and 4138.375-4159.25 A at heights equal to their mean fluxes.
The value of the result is -1.7 A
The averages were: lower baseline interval 12.8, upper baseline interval 13.5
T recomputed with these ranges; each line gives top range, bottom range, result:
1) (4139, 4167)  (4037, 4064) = 1.10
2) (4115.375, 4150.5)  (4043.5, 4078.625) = 1.11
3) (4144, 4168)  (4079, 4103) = 1.06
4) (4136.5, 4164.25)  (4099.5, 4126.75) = 1.02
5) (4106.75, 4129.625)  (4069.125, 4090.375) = 1.07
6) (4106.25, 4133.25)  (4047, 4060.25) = 1.09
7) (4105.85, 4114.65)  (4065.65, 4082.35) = 1.09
